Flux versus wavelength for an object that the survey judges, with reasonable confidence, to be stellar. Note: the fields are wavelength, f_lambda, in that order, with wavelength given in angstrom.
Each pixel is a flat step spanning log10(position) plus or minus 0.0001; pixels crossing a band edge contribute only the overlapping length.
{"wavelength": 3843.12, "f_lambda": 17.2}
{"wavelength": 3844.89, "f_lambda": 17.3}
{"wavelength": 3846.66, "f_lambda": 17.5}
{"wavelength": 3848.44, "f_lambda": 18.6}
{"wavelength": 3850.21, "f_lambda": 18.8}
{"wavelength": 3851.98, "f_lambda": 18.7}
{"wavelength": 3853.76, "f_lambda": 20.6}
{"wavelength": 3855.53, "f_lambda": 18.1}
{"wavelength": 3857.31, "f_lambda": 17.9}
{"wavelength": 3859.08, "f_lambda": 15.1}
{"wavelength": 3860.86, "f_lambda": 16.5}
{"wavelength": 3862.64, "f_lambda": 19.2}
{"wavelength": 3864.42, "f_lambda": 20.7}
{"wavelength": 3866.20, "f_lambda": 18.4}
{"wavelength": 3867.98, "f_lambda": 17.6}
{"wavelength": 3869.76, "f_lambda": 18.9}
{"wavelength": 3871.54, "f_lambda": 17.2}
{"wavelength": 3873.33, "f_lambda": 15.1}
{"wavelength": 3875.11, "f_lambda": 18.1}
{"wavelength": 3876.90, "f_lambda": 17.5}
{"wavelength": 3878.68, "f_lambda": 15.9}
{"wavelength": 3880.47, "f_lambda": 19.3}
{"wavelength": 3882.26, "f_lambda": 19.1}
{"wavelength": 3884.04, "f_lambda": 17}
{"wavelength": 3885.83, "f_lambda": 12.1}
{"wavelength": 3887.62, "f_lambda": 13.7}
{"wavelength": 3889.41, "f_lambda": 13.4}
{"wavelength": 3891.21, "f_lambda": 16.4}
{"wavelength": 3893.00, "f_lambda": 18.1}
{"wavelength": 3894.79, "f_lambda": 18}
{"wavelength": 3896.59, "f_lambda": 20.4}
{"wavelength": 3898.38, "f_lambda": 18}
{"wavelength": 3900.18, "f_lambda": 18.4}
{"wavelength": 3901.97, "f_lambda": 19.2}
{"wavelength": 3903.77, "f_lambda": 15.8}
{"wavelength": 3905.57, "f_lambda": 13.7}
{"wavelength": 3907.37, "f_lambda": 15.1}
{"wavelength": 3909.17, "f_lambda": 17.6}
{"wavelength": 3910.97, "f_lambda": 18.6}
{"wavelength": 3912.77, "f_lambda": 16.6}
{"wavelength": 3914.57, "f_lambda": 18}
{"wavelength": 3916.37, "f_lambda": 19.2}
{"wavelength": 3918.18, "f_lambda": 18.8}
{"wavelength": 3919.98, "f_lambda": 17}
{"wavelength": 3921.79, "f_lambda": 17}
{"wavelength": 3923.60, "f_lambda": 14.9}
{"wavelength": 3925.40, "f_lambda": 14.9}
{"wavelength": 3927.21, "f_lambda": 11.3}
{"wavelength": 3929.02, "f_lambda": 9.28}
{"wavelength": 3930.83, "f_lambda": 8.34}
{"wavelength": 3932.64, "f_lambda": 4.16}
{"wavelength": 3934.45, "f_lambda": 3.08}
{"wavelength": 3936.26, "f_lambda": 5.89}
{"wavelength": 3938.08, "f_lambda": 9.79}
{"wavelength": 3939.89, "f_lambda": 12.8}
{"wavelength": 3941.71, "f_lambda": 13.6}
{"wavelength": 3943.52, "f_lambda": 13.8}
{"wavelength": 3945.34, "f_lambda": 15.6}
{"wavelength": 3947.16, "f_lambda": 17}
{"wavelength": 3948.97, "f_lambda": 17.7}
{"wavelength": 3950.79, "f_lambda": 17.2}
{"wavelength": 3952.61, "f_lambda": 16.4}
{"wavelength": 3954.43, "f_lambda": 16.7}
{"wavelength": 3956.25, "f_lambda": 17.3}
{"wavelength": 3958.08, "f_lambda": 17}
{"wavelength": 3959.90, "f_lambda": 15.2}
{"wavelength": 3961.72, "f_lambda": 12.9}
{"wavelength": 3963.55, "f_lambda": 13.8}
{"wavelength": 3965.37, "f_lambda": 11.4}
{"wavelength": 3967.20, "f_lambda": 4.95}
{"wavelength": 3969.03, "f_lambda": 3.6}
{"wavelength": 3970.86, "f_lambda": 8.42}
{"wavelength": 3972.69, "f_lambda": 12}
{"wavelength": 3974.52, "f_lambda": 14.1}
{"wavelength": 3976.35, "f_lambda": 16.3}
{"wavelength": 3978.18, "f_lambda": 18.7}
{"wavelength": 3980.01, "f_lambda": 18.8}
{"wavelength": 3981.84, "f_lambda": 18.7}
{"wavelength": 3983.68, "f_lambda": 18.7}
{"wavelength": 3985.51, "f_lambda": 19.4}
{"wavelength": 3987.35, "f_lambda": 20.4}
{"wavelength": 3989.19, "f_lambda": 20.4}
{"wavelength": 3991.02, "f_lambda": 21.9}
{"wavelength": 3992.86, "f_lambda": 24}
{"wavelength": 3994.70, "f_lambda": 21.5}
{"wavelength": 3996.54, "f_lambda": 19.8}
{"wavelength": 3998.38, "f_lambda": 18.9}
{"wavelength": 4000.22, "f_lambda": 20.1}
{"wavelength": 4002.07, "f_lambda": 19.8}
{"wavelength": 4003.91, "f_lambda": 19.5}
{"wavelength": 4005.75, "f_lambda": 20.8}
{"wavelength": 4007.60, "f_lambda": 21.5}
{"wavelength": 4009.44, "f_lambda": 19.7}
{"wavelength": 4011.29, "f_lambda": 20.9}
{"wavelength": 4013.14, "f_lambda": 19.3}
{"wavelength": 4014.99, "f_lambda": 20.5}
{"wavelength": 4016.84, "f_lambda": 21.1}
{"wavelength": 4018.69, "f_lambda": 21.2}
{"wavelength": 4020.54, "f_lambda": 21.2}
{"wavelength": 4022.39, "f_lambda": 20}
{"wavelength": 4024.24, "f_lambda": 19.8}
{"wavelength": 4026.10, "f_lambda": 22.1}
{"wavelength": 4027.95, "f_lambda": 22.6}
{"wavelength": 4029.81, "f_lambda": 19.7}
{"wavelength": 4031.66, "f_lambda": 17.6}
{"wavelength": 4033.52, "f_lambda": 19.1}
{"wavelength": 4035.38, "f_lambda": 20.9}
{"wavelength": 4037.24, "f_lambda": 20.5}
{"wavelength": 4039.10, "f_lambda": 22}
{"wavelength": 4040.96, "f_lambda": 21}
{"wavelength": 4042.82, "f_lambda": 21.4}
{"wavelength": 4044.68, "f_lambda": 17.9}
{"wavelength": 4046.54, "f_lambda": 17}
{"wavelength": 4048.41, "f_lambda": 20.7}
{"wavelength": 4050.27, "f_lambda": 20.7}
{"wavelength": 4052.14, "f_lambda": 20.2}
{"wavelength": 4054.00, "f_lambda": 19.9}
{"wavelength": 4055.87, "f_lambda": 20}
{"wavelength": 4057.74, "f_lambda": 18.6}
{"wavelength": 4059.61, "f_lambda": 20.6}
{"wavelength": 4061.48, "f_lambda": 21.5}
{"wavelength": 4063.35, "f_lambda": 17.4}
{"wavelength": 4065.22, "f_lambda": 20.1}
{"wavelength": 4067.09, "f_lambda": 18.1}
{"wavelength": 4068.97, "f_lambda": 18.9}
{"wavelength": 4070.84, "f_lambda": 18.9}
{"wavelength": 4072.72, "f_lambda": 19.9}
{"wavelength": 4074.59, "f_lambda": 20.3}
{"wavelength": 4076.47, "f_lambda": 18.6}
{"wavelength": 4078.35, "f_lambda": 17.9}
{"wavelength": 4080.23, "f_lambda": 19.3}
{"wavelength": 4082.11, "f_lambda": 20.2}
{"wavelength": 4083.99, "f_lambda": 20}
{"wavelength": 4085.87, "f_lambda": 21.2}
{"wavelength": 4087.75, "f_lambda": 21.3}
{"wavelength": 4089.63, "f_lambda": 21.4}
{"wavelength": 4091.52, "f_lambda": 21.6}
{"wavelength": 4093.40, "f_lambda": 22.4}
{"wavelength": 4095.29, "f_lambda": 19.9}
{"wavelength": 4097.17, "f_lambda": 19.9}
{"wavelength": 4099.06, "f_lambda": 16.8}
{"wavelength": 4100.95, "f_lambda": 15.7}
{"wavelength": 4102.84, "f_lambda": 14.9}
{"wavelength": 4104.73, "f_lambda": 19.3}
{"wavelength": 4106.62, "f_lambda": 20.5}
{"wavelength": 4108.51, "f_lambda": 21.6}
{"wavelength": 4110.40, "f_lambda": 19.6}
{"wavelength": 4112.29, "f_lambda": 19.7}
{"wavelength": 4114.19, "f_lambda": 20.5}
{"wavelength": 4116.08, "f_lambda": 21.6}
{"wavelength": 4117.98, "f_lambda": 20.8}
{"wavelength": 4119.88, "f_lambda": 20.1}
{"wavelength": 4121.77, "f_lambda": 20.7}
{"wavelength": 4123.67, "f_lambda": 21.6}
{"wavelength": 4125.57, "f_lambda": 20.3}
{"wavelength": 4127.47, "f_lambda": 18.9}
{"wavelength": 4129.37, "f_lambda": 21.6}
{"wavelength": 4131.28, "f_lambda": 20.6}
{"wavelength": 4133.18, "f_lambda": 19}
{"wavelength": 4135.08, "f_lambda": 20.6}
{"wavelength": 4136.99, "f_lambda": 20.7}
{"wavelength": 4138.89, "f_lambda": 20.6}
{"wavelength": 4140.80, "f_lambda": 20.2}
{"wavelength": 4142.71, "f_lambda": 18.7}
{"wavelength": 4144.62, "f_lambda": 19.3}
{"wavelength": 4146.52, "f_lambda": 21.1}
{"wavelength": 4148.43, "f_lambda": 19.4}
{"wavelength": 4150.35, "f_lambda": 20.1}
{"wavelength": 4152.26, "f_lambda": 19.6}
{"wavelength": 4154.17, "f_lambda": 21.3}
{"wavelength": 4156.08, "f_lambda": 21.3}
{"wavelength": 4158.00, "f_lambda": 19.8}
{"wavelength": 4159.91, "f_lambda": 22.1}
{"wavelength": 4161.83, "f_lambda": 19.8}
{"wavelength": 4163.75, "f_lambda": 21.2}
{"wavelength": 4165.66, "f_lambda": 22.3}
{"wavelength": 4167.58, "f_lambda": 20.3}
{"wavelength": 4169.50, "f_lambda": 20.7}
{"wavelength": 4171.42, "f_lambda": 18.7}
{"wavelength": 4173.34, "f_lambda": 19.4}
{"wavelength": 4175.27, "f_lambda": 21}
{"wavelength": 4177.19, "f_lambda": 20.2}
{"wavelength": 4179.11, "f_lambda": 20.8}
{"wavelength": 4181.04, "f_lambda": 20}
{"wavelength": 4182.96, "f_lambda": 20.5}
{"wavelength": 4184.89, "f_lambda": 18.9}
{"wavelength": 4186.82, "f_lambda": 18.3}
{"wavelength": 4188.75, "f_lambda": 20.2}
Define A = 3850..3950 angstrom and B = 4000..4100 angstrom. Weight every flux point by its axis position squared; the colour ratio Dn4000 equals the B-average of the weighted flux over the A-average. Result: 1.37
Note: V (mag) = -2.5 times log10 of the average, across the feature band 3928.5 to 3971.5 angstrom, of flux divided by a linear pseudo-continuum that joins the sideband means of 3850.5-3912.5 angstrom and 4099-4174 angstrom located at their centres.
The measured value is 0.45 mag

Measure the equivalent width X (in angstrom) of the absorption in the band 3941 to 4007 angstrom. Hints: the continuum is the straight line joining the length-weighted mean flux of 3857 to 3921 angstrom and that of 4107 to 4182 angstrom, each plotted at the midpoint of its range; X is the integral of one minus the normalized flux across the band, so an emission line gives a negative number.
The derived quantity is 6.2 angstrom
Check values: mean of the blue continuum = 17.3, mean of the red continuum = 20.4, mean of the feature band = 16.6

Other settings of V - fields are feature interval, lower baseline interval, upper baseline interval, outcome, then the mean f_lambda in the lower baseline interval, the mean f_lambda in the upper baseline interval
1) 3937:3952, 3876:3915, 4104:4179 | 0.20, 16.9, 20.4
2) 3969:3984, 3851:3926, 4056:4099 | 0.24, 17.3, 19.8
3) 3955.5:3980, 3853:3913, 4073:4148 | 0.38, 17.3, 20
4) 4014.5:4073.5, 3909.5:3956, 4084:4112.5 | -0.13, 14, 19.7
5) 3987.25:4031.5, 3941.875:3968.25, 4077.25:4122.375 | -0.24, 14.7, 19.9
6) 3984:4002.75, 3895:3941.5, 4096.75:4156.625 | -0.25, 14.3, 19.9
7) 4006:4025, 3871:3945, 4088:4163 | -0.17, 15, 20.1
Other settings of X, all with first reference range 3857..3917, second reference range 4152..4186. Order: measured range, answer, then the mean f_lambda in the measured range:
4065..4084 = 0.14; 19.2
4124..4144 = -0.11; 20.1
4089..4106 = 0.47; 19.1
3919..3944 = 9.32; 11.1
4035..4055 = -1.21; 20.2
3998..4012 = -1.22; 20.2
